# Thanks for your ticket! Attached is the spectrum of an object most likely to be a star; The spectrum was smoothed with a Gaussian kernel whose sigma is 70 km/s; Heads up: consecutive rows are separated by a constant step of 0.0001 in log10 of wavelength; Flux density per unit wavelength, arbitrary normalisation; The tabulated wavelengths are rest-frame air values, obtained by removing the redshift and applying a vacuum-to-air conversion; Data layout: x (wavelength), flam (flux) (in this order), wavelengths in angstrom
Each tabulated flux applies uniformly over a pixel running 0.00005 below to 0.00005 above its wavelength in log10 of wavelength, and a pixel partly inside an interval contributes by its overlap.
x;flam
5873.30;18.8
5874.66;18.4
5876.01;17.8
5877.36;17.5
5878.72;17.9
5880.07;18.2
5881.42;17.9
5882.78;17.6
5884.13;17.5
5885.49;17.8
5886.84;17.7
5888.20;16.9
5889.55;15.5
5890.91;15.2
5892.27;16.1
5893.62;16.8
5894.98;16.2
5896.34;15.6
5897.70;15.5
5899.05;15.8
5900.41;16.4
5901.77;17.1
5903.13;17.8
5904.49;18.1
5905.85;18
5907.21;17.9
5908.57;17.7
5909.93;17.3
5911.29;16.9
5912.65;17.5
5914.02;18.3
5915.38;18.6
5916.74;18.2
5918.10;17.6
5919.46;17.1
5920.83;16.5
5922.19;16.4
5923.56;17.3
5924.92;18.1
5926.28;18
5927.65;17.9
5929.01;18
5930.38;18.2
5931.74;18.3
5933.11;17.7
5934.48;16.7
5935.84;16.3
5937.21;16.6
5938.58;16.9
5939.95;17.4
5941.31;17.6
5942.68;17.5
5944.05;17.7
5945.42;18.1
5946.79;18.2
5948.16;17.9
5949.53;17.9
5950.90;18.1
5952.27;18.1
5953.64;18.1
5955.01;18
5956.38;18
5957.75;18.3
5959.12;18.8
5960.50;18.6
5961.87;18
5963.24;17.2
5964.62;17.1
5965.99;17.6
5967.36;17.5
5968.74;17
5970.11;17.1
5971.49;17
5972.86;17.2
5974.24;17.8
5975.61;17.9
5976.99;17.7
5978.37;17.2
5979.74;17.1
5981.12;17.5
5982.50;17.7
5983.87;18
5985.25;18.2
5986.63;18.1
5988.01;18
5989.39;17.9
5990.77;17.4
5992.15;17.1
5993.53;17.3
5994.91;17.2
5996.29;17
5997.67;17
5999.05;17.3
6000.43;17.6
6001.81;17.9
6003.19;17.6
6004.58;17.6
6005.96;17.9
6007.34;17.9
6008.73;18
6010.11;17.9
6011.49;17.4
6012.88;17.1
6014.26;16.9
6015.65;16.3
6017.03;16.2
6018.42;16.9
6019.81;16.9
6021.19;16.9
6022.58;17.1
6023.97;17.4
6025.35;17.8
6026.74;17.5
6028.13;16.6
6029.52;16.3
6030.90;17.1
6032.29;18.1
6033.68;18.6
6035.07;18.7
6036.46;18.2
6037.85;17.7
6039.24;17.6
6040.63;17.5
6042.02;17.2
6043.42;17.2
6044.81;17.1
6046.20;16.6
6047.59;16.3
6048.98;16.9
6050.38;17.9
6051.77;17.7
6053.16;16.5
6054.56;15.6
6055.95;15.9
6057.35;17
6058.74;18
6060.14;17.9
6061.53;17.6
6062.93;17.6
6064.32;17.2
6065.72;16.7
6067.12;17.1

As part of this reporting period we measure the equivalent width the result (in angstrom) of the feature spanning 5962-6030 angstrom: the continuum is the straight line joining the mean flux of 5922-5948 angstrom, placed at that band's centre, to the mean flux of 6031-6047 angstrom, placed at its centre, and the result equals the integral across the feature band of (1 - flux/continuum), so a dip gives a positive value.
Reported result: 0.91 angstrom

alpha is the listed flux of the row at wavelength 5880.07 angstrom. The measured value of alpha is 18.2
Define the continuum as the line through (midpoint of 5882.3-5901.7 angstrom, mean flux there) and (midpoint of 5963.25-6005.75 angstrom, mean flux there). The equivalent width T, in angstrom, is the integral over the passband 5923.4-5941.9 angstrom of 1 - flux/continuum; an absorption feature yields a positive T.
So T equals -0.6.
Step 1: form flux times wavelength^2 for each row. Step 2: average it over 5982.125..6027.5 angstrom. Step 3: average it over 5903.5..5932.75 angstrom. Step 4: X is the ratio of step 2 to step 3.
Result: 1.0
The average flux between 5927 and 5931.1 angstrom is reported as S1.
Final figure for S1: 18.1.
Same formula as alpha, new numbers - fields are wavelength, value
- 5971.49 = 17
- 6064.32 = 17.2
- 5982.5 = 17.7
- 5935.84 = 16.3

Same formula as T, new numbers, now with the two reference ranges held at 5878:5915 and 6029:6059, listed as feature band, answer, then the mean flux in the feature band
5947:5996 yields -1.5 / 17.7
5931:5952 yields -0.5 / 17.5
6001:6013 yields -0.4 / 17.7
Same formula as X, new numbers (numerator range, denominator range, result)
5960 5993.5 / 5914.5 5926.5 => 1.02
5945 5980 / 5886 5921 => 1.06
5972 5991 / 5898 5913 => 1.05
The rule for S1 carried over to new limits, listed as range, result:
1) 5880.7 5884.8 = 17.7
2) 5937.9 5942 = 17.3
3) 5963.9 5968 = 17.4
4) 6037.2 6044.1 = 17.4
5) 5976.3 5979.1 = 17.5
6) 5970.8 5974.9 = 17.3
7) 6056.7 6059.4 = 17.5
